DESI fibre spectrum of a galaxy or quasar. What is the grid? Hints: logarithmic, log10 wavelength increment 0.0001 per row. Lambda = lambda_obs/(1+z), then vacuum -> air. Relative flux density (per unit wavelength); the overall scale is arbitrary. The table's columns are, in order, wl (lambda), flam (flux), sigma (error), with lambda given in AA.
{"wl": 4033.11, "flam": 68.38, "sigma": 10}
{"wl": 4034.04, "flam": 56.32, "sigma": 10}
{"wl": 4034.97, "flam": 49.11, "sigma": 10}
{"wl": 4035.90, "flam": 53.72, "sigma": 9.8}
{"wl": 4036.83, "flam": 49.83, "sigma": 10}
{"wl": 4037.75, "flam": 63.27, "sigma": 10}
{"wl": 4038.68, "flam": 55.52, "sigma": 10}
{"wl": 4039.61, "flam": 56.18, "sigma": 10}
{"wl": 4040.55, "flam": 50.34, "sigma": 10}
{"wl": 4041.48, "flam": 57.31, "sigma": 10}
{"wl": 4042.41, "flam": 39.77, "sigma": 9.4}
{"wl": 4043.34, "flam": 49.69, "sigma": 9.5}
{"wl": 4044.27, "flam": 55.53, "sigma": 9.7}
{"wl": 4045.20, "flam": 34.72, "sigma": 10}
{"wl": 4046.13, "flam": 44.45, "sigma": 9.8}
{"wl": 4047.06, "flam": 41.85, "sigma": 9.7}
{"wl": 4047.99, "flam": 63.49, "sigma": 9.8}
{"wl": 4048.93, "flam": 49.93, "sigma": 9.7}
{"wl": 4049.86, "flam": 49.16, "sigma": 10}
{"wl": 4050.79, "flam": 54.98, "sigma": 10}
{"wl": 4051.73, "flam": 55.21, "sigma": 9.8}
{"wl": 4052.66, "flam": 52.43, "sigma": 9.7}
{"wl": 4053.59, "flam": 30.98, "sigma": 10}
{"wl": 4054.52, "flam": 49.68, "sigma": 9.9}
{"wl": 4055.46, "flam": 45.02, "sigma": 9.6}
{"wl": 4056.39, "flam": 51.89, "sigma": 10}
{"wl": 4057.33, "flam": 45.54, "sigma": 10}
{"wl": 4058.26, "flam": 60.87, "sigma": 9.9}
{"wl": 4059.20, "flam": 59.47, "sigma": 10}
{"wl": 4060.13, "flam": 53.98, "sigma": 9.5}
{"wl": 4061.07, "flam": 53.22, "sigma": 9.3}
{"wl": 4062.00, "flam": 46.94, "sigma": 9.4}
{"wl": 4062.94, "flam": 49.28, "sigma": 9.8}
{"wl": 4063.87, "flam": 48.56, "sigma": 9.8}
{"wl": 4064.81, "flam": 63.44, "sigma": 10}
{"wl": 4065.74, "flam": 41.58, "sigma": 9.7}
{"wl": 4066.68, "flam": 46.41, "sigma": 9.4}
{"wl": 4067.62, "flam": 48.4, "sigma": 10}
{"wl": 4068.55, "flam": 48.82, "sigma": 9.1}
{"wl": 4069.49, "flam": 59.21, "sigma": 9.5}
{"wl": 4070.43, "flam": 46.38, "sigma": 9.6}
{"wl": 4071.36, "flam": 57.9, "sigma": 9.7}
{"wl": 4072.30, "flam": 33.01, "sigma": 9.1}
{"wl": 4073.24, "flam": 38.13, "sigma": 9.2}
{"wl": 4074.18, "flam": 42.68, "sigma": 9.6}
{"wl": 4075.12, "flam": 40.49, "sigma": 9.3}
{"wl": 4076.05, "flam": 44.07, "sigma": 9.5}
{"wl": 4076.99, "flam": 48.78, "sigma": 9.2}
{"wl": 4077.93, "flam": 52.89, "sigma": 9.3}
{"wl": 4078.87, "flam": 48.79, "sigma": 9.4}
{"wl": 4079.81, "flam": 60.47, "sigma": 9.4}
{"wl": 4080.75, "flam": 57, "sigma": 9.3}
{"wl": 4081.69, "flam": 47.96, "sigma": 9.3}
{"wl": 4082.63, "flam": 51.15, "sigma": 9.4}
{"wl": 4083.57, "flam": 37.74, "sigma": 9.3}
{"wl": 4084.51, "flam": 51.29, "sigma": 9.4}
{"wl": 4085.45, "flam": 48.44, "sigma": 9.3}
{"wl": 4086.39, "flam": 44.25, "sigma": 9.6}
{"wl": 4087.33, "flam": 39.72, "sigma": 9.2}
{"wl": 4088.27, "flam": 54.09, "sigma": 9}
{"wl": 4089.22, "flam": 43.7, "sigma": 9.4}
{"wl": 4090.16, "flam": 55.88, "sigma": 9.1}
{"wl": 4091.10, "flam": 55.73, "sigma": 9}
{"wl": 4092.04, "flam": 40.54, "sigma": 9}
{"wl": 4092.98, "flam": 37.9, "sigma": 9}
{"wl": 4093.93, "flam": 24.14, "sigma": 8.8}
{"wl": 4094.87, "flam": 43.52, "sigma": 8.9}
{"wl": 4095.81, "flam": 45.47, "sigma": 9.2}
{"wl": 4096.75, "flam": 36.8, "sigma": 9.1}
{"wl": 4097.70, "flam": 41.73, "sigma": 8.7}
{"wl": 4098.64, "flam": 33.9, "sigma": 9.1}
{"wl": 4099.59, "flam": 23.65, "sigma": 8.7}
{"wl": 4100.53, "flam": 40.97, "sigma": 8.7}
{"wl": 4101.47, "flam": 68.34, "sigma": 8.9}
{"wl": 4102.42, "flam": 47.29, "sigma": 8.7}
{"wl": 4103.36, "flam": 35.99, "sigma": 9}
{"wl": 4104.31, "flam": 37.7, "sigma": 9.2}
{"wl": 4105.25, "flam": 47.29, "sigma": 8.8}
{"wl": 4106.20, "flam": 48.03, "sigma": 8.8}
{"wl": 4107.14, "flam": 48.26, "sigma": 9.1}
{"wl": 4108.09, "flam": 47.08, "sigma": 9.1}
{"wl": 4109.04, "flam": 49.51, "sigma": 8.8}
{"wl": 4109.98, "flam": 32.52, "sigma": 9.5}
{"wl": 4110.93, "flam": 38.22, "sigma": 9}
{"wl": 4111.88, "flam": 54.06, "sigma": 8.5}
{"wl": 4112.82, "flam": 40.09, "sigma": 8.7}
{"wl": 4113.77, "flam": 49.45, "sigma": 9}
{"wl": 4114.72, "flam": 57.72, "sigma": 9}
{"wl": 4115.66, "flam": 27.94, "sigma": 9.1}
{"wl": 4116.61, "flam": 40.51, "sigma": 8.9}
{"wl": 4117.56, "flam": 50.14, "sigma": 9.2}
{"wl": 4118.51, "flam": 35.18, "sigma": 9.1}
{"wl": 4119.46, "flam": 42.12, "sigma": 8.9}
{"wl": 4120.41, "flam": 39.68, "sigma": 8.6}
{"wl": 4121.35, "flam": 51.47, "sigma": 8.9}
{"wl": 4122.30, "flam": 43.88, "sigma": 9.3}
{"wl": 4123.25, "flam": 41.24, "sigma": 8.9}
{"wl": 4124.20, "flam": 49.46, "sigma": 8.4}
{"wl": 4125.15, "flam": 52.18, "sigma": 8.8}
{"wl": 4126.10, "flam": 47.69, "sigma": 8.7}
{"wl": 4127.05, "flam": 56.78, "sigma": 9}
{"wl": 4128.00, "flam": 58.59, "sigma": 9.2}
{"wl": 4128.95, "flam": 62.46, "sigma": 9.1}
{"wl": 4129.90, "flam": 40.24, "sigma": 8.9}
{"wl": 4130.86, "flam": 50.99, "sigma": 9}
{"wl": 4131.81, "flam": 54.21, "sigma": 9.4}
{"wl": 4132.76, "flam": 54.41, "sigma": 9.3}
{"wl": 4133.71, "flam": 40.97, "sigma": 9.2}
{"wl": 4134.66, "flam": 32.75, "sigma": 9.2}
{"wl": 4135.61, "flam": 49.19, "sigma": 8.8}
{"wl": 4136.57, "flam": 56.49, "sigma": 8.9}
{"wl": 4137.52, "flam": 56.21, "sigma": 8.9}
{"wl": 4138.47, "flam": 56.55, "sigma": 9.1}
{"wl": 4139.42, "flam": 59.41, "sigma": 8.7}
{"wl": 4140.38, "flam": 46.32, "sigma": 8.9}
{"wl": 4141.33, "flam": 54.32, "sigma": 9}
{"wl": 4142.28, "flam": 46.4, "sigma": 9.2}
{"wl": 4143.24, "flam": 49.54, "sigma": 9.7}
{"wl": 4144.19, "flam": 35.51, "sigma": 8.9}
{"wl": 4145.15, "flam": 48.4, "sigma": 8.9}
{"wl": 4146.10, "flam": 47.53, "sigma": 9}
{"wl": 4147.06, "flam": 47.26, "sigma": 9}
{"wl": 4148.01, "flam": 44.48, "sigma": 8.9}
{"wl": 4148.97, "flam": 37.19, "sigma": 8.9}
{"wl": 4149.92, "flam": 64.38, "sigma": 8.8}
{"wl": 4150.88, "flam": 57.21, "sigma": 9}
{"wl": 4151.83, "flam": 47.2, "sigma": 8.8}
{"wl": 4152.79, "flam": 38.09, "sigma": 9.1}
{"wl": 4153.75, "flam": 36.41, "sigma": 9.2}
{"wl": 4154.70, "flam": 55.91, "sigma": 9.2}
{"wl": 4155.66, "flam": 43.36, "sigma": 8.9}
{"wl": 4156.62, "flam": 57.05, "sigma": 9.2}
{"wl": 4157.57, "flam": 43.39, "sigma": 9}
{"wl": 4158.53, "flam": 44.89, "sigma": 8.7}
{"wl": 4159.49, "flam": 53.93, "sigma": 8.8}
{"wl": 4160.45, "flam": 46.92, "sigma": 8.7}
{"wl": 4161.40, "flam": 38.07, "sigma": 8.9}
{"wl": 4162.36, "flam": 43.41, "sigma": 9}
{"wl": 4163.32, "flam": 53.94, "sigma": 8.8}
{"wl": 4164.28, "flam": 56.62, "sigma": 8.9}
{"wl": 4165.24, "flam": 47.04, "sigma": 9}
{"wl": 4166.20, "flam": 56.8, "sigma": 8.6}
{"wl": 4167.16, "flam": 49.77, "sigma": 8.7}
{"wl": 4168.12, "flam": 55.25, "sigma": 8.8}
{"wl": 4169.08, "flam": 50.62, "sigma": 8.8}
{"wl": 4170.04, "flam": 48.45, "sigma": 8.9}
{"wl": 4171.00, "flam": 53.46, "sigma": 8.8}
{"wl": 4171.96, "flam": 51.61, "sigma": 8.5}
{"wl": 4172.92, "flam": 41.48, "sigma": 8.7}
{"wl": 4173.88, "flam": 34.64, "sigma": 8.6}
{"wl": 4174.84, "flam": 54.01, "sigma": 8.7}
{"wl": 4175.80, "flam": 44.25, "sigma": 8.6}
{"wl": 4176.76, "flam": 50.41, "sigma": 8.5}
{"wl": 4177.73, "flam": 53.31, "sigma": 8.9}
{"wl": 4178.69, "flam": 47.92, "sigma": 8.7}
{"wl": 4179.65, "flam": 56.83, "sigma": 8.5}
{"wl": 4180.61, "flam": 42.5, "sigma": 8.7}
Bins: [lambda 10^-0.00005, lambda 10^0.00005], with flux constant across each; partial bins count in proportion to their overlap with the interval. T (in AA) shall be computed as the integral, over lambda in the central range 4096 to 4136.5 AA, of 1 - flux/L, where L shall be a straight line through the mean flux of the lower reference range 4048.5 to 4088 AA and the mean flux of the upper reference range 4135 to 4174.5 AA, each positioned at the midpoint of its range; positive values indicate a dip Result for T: 2.93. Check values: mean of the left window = 49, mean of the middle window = 45.4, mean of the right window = 48.9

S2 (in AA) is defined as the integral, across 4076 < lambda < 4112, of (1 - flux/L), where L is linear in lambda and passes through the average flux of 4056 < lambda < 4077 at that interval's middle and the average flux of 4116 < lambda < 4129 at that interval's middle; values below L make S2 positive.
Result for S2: 2.3 AA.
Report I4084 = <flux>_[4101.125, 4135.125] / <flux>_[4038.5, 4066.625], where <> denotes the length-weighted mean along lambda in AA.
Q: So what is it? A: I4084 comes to 0.92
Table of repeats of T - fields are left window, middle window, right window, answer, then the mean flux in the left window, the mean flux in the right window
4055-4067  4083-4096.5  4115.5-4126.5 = 1.0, 51.3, 43.9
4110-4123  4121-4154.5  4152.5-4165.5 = -2.8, 43.4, 47.2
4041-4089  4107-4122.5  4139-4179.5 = 1.5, 48.9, 48.5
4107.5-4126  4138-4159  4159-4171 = 0.0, 44.4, 50.2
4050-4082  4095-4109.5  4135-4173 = 1.7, 49.5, 49.3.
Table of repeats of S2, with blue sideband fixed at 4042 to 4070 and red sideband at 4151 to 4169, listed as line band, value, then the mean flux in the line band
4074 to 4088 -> 0.5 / 47.9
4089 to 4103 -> 1.9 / 42.6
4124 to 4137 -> -0.4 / 50.4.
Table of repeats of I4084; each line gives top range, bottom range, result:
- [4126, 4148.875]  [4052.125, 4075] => 1.02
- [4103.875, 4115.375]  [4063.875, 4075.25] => 0.96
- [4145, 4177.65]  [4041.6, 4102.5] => 1.02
